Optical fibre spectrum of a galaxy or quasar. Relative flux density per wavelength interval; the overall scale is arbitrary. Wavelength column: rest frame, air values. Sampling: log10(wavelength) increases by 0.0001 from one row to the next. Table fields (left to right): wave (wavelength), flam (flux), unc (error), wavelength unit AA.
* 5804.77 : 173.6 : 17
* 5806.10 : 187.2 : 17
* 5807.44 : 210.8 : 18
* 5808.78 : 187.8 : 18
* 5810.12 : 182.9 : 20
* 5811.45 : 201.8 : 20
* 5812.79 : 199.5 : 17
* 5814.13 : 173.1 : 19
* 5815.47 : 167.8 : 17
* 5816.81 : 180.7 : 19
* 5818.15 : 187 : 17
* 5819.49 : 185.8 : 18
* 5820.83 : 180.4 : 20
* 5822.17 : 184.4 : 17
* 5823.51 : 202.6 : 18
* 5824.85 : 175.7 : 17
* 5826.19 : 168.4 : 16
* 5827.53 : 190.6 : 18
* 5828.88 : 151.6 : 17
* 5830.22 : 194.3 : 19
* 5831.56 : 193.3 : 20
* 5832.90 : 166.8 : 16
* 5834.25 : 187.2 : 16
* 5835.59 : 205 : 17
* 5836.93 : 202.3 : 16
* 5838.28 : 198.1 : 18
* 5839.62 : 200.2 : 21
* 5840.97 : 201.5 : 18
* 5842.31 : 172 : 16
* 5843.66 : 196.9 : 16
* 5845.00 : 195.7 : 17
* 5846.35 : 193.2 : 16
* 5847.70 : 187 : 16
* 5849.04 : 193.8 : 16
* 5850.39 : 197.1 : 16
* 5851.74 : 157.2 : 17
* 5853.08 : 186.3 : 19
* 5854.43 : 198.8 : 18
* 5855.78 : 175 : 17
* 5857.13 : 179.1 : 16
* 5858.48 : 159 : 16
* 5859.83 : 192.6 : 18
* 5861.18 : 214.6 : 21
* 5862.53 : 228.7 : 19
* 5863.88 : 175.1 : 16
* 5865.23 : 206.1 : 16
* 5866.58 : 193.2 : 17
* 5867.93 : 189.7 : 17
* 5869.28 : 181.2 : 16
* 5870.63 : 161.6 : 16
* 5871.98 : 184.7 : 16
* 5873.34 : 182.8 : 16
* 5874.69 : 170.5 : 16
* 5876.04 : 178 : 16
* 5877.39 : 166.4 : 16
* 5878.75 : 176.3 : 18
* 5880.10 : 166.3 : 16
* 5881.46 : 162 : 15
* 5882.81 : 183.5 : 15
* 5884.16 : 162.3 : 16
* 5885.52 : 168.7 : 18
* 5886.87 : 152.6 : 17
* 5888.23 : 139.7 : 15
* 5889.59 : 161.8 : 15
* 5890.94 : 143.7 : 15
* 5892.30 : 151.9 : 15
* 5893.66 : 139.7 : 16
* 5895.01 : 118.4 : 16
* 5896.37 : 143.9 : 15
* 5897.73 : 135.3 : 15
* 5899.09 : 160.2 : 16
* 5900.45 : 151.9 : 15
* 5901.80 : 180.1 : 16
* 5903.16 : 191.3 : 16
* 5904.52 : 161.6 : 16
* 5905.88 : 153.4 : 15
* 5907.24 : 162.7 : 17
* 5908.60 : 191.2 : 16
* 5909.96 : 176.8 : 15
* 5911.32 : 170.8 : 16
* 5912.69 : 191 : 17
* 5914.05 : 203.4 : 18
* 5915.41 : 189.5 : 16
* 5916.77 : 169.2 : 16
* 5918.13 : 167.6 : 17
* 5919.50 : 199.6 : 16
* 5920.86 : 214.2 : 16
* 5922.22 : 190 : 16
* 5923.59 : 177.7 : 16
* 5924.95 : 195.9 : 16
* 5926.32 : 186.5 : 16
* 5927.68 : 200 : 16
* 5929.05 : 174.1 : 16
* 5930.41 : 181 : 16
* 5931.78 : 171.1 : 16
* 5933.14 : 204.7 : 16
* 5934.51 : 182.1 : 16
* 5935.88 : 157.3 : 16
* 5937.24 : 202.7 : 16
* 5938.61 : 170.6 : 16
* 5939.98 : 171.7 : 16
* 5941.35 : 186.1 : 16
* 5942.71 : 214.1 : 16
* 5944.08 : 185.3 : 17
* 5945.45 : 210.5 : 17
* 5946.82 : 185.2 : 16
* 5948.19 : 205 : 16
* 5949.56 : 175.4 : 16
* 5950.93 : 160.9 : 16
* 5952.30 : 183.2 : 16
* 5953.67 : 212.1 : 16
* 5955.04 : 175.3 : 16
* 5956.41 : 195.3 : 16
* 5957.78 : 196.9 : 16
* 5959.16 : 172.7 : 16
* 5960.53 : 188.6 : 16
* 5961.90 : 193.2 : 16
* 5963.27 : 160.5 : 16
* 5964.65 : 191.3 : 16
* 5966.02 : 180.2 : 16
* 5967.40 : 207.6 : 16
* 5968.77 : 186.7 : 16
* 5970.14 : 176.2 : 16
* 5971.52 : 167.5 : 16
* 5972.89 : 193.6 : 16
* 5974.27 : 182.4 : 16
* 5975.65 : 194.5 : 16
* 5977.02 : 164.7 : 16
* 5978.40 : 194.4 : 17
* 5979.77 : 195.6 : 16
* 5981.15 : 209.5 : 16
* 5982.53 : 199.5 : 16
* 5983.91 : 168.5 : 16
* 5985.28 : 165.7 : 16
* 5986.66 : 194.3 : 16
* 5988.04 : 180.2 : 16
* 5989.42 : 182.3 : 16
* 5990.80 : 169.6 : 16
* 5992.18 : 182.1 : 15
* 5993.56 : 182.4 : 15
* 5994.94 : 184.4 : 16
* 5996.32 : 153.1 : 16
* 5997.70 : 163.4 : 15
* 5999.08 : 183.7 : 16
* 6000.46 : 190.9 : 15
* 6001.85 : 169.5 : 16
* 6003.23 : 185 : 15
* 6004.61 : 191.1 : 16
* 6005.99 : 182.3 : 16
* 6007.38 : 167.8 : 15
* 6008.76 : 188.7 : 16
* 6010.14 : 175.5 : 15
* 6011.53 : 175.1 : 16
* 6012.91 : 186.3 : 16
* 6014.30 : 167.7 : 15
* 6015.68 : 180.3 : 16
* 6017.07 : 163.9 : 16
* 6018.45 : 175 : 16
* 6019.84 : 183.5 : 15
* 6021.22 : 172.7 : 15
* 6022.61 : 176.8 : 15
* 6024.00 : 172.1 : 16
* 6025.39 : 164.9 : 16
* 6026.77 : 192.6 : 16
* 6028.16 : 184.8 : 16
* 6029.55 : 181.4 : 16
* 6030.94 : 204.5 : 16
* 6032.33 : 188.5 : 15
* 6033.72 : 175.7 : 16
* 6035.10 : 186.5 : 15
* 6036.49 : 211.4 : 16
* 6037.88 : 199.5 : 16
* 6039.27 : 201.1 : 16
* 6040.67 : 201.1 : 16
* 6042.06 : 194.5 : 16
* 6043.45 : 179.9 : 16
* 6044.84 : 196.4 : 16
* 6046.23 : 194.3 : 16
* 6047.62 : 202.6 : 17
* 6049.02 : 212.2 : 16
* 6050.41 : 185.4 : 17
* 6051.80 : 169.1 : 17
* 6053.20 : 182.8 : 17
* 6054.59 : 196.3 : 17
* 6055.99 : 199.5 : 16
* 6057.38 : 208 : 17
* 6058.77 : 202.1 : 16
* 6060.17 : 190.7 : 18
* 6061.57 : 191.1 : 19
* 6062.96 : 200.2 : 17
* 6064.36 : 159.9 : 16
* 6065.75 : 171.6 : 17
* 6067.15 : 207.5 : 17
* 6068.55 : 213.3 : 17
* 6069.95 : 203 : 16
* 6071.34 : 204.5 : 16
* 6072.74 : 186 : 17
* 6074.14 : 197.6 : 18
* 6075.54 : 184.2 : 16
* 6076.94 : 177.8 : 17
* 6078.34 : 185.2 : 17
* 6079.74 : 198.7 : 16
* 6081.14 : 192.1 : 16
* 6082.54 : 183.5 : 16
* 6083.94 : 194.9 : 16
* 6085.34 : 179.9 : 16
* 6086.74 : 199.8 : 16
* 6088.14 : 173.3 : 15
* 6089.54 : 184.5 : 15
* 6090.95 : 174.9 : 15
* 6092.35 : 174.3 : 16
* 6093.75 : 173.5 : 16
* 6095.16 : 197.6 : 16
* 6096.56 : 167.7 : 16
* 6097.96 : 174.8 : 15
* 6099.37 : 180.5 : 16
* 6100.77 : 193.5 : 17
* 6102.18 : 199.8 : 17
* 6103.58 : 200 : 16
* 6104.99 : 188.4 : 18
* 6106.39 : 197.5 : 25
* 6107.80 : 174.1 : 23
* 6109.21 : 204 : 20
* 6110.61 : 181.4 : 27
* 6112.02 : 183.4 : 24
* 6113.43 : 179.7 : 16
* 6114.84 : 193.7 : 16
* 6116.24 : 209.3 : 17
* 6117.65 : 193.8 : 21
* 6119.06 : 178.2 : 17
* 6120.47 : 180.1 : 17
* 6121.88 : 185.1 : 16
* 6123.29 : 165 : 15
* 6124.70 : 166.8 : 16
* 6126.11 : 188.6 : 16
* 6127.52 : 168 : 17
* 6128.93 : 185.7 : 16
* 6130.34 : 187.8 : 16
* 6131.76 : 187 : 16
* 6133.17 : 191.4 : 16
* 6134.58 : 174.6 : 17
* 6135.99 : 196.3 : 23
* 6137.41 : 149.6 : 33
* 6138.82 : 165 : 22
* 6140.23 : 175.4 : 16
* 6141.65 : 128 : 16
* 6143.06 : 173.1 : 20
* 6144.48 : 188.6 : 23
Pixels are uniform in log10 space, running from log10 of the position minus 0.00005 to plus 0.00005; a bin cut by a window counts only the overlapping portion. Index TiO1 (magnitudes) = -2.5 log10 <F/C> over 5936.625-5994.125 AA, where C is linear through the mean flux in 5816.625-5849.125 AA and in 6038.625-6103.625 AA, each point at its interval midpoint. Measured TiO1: 0.02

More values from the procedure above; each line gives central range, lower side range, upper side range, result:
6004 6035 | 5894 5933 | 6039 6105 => 0.033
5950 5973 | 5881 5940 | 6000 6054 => -0.041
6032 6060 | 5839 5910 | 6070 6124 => -0.059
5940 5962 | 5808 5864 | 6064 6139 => -0.015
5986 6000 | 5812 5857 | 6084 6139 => 0.042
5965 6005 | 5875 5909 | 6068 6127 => -0.064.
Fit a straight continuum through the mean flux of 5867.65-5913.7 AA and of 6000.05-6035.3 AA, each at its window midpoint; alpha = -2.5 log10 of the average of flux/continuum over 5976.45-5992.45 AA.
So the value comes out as -0.048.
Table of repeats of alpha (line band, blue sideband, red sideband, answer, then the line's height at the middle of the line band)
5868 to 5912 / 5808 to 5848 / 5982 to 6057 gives 0.14 mag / 186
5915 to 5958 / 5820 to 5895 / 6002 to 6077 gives -0.02 mag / 183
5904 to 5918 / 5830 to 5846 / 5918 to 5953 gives 0.07 mag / 188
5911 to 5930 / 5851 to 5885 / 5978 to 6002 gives -0.04 mag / 181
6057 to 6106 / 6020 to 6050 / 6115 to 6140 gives -0.02 mag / 185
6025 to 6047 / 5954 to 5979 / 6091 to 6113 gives -0.04 mag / 185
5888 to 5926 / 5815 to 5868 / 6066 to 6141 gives 0.11 mag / 187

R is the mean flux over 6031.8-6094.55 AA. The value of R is 191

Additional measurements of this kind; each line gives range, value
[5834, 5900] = 177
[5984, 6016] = 178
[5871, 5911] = 163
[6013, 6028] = 176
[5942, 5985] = 188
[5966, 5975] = 185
